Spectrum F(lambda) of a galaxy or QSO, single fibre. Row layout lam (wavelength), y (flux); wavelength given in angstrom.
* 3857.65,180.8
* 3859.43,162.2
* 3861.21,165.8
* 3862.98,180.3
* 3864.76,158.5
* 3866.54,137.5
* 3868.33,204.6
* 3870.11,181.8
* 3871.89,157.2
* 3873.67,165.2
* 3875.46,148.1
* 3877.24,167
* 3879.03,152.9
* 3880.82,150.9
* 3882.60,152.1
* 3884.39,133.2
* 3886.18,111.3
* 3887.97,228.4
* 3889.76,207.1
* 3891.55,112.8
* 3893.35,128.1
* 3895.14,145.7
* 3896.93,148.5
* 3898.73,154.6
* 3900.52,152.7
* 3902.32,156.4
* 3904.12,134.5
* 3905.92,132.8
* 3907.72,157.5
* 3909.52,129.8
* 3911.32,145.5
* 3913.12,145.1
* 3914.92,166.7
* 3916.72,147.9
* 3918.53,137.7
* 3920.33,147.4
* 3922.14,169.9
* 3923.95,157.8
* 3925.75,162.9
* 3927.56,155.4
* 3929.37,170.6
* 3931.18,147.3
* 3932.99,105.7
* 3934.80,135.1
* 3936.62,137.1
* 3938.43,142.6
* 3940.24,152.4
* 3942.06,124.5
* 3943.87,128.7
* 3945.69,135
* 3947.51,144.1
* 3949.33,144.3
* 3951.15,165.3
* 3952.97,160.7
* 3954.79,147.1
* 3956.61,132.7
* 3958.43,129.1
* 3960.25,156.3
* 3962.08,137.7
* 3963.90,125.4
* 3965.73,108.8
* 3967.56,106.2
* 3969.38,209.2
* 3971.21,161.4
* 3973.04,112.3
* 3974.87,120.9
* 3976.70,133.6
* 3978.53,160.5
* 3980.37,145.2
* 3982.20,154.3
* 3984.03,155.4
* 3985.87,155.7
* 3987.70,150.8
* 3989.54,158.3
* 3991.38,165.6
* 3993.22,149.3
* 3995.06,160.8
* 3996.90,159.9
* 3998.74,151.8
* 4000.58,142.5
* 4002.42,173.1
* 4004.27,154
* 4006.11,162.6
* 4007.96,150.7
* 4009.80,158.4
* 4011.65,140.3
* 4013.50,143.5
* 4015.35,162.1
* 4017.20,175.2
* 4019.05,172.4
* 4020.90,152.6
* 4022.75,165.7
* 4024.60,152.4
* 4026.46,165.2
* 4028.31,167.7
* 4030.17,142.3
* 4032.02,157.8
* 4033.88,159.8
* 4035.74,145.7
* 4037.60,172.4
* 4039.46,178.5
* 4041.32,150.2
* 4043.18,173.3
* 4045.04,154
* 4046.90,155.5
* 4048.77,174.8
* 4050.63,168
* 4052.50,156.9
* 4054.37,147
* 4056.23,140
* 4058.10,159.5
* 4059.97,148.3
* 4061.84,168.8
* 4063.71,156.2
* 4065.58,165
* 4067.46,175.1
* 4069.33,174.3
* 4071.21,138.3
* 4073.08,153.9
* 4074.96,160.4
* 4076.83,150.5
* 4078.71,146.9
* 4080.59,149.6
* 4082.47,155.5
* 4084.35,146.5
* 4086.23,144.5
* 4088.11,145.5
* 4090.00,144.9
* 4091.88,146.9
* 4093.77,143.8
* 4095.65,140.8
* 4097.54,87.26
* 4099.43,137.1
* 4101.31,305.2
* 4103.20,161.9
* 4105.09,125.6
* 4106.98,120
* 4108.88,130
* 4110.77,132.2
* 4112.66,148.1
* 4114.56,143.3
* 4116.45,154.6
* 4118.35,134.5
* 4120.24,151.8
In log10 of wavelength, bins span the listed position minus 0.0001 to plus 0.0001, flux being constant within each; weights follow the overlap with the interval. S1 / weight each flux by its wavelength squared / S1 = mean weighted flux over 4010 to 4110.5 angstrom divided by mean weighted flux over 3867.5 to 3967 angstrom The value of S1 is 1.1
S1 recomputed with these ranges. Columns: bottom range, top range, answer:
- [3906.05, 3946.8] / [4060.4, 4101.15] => 1.13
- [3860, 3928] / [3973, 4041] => 1.06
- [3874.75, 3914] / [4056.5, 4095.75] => 1.12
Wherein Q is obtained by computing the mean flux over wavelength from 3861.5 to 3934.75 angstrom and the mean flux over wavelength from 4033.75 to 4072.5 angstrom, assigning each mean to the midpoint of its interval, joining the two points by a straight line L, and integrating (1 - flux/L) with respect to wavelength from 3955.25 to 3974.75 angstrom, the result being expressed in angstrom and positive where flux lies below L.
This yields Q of 2.36 angstrom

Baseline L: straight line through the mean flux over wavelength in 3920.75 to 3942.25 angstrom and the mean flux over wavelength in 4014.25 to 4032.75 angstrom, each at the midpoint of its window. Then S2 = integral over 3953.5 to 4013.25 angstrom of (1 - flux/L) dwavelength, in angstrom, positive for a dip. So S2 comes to 2.9 angstrom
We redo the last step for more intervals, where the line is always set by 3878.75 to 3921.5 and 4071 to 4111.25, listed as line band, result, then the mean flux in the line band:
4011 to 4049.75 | -2.9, 160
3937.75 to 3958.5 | 0.9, 143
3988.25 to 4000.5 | -0.6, 156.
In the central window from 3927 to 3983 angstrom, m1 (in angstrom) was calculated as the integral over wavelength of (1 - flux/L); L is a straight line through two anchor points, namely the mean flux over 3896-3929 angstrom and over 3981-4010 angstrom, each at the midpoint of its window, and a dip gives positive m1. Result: 4.4 angstrom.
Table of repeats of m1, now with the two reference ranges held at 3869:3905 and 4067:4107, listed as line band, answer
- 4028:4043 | -0.6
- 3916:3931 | -0.1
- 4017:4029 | -0.8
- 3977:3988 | 0.1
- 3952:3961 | 0.5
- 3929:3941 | 1.1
